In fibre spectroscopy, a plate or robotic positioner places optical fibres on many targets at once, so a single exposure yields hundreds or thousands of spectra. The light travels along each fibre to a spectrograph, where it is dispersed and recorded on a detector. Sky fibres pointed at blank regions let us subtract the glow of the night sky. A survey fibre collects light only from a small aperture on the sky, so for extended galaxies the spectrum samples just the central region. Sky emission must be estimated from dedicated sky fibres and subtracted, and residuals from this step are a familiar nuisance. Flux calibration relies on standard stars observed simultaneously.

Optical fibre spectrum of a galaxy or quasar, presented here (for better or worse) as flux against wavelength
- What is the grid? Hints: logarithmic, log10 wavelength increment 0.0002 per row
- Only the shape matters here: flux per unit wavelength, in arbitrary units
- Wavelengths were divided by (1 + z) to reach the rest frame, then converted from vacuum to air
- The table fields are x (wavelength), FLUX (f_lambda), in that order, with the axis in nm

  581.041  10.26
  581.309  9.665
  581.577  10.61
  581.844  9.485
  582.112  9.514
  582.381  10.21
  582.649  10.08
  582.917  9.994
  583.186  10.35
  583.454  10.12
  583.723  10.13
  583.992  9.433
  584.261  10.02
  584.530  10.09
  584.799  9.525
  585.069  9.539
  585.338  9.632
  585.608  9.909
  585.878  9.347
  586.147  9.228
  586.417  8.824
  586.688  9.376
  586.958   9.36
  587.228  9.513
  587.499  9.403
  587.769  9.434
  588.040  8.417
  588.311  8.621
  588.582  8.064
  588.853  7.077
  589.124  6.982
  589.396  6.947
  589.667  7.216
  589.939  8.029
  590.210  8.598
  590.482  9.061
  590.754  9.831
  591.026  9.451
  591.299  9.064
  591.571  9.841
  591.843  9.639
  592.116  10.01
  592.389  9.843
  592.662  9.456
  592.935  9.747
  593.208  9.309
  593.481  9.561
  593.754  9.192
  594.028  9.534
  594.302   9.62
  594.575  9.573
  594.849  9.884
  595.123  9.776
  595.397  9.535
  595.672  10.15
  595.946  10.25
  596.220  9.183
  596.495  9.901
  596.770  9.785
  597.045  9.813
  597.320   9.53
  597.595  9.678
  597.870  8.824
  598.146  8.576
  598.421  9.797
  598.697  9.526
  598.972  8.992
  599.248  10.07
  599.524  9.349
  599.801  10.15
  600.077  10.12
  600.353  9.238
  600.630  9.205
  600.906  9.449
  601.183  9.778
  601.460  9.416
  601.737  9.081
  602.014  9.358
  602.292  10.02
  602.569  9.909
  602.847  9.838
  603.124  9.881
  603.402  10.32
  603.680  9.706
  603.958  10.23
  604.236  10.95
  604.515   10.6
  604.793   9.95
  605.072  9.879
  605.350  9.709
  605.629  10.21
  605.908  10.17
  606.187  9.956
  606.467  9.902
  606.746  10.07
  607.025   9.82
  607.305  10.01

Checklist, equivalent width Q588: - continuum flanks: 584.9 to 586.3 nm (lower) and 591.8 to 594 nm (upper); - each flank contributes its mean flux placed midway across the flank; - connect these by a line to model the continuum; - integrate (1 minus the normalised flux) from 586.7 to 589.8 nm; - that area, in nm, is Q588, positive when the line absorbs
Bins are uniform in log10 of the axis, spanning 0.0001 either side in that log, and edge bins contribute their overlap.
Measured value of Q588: 0.40 nm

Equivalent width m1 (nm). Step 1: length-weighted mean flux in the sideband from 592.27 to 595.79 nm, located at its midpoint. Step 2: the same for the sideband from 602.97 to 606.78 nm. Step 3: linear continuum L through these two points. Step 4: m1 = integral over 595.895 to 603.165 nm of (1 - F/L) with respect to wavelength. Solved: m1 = 0.22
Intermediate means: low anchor 9.62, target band 9.57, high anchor 10.1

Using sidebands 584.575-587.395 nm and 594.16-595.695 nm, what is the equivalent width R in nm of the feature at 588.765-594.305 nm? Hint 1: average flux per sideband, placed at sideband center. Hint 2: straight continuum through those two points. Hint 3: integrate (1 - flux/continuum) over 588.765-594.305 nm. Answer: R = 0.38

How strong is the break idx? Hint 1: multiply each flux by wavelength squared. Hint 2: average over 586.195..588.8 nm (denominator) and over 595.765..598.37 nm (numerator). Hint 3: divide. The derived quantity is 1.10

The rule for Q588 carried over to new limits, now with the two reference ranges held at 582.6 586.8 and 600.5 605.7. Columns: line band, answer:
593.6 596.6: 0.035 nm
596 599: 0.111 nm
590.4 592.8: 0.045 nm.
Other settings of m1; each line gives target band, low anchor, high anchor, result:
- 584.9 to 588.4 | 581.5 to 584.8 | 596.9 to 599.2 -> 0.195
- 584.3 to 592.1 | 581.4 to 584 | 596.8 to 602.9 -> 0.715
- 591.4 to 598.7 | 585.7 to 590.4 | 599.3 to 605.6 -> -0.367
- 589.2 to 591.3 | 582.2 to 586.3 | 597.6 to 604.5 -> 0.285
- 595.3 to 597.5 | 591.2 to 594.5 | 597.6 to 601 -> -0.061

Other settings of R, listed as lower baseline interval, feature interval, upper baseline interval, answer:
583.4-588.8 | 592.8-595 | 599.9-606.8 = 0.01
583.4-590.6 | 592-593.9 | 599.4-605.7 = -0.06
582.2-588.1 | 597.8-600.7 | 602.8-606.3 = 0.15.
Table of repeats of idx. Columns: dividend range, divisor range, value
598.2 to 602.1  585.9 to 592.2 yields 1.13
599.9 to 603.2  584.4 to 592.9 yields 1.11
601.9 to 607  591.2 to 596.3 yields 1.08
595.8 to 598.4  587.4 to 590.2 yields 1.22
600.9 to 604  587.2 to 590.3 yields 1.25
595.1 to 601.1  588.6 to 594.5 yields 1.09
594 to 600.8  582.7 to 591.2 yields 1.10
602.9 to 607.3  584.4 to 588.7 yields 1.16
